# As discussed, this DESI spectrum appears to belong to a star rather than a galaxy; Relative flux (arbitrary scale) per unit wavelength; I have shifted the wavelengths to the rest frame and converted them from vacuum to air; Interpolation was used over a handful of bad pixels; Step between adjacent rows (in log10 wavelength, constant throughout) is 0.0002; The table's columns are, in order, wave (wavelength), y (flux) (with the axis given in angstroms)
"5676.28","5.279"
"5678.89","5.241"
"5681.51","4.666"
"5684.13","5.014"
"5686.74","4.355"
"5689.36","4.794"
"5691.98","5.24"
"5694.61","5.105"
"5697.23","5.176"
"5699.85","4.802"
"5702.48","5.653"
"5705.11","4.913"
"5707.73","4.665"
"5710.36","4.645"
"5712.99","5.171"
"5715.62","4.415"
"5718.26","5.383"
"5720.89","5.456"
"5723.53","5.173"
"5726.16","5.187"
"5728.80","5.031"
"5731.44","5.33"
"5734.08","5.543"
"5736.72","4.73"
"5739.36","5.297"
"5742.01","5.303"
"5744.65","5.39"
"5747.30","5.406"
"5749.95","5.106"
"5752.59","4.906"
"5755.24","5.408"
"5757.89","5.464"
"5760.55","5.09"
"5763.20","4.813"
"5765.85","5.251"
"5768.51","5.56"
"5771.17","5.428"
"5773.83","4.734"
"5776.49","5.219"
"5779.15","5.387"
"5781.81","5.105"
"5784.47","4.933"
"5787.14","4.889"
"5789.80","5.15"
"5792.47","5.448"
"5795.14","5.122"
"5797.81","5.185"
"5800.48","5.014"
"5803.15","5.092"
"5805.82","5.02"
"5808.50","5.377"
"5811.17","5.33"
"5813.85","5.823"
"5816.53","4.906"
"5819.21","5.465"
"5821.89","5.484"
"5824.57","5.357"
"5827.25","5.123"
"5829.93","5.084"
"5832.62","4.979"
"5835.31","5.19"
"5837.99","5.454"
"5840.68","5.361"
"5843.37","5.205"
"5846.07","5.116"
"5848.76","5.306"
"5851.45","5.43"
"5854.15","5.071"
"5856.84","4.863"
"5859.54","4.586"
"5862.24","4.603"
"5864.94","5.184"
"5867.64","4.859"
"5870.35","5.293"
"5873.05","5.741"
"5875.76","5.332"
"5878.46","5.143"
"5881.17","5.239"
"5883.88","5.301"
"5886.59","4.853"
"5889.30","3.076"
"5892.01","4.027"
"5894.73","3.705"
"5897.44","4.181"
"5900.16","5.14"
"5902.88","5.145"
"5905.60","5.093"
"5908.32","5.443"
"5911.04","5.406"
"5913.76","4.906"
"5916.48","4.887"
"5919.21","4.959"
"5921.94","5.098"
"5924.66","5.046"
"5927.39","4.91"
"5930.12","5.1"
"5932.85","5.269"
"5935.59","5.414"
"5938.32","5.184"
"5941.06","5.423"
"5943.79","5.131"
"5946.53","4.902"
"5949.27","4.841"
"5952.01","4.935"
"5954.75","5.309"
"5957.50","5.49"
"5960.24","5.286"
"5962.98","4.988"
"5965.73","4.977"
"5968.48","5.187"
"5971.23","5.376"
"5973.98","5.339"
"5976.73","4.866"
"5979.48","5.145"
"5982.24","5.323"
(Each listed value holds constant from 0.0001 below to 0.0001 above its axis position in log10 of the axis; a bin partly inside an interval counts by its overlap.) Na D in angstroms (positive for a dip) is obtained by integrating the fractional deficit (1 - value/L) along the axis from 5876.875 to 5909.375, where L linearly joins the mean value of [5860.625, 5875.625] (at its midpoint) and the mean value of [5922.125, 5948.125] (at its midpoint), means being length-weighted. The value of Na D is 2.8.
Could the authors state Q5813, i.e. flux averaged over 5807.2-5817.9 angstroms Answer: 5.36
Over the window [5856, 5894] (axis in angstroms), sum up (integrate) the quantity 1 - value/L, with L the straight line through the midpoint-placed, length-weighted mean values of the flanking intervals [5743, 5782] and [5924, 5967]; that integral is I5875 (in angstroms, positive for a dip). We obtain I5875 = 2.4 angstroms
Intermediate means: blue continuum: 5.22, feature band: 4.84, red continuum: 5.14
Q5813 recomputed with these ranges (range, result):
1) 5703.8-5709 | 4.8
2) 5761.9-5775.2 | 5.16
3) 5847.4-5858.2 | 5.17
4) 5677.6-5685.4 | 4.97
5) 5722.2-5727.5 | 5.18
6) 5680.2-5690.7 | 4.71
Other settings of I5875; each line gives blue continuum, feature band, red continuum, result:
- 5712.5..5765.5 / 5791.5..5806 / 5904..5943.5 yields 0.07 angstroms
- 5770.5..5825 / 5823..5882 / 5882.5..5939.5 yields -1.40 angstroms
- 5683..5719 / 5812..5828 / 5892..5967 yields -1.22 angstroms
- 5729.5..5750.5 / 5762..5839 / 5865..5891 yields -1.01 angstroms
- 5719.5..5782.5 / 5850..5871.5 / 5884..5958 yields 0.19 angstroms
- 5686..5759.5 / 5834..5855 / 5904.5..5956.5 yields -0.63 angstroms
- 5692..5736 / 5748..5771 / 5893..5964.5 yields -0.58 angstroms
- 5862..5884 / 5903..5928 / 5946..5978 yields 0.40 angstroms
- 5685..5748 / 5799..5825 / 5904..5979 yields -0.89 angstroms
